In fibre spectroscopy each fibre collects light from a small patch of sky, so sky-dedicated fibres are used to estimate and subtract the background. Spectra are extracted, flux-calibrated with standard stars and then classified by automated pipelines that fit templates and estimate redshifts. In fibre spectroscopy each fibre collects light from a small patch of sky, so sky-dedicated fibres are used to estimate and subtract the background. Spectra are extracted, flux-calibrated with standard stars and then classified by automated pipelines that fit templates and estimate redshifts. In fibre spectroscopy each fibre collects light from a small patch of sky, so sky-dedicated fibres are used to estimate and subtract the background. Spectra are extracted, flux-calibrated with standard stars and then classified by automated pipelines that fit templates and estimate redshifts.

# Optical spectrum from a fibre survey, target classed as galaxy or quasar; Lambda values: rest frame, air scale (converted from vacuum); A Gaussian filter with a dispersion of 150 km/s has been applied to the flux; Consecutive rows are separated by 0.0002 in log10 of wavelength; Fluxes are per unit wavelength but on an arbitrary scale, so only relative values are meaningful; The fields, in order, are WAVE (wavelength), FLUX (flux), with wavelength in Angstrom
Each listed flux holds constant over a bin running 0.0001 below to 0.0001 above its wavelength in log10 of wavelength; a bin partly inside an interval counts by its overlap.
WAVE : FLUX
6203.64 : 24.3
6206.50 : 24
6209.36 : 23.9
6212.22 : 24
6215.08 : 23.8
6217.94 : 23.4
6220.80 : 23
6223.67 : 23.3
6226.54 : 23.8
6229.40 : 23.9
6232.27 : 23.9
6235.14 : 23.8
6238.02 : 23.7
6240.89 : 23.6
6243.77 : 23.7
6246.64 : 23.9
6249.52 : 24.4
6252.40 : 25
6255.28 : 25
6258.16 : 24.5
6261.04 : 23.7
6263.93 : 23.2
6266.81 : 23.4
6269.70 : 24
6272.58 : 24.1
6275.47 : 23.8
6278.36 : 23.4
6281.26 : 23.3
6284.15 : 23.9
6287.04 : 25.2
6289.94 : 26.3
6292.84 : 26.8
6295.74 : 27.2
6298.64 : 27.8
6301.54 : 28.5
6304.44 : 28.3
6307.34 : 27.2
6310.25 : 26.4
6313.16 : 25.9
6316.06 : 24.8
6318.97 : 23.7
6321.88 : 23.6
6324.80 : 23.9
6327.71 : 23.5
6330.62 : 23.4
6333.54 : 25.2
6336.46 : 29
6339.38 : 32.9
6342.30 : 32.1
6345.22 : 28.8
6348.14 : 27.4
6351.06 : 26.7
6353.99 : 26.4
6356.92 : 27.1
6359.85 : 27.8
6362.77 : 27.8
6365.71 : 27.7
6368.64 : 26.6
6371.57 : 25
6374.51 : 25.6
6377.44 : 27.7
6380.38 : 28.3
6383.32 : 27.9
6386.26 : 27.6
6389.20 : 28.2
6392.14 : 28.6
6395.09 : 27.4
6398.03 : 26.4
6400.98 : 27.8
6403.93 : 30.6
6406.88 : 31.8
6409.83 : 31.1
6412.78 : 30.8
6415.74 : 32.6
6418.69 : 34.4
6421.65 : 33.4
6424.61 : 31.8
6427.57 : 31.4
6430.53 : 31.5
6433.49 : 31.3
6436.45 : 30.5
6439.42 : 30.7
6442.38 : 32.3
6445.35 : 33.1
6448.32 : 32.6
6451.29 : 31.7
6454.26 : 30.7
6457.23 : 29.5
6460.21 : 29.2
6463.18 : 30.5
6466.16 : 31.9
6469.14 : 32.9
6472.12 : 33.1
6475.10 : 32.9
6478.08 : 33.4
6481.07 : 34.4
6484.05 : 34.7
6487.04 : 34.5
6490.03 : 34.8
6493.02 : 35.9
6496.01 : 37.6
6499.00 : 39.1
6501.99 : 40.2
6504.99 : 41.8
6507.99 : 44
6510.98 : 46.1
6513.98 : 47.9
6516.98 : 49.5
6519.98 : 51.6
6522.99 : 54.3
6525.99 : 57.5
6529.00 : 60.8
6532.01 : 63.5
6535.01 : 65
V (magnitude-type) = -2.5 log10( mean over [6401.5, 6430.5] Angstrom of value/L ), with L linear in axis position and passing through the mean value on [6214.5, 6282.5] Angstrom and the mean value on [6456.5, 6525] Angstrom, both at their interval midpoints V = 0.071 mag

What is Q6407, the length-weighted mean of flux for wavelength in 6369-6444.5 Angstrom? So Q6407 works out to 29.8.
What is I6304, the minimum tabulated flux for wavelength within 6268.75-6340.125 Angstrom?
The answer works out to 23.3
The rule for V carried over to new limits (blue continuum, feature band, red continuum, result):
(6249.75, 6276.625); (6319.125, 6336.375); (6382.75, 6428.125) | 0.11 mag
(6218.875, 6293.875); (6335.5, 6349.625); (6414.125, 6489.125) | -0.09 mag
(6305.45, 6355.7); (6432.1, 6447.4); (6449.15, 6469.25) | -0.05 mag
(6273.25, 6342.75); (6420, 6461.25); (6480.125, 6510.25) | 0.10 mag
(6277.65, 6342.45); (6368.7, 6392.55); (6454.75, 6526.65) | 0.14 mag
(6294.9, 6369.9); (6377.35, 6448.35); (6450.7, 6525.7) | 0.08 mag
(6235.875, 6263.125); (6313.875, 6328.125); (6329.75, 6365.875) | 0.12 mag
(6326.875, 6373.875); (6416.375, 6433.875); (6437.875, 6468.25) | -0.08 mag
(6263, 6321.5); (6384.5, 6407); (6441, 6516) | 0.10 mag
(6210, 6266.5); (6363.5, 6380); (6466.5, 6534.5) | 0.25 mag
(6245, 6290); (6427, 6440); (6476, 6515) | 0.12 mag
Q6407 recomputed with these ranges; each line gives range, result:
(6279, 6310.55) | 26.4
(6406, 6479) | 31.8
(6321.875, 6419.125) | 28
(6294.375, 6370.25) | 26.9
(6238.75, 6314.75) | 25.1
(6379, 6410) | 28.6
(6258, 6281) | 23.7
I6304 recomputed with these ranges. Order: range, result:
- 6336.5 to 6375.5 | 25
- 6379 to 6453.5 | 26.4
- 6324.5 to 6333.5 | 23.4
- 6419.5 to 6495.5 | 29.2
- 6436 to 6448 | 30.5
